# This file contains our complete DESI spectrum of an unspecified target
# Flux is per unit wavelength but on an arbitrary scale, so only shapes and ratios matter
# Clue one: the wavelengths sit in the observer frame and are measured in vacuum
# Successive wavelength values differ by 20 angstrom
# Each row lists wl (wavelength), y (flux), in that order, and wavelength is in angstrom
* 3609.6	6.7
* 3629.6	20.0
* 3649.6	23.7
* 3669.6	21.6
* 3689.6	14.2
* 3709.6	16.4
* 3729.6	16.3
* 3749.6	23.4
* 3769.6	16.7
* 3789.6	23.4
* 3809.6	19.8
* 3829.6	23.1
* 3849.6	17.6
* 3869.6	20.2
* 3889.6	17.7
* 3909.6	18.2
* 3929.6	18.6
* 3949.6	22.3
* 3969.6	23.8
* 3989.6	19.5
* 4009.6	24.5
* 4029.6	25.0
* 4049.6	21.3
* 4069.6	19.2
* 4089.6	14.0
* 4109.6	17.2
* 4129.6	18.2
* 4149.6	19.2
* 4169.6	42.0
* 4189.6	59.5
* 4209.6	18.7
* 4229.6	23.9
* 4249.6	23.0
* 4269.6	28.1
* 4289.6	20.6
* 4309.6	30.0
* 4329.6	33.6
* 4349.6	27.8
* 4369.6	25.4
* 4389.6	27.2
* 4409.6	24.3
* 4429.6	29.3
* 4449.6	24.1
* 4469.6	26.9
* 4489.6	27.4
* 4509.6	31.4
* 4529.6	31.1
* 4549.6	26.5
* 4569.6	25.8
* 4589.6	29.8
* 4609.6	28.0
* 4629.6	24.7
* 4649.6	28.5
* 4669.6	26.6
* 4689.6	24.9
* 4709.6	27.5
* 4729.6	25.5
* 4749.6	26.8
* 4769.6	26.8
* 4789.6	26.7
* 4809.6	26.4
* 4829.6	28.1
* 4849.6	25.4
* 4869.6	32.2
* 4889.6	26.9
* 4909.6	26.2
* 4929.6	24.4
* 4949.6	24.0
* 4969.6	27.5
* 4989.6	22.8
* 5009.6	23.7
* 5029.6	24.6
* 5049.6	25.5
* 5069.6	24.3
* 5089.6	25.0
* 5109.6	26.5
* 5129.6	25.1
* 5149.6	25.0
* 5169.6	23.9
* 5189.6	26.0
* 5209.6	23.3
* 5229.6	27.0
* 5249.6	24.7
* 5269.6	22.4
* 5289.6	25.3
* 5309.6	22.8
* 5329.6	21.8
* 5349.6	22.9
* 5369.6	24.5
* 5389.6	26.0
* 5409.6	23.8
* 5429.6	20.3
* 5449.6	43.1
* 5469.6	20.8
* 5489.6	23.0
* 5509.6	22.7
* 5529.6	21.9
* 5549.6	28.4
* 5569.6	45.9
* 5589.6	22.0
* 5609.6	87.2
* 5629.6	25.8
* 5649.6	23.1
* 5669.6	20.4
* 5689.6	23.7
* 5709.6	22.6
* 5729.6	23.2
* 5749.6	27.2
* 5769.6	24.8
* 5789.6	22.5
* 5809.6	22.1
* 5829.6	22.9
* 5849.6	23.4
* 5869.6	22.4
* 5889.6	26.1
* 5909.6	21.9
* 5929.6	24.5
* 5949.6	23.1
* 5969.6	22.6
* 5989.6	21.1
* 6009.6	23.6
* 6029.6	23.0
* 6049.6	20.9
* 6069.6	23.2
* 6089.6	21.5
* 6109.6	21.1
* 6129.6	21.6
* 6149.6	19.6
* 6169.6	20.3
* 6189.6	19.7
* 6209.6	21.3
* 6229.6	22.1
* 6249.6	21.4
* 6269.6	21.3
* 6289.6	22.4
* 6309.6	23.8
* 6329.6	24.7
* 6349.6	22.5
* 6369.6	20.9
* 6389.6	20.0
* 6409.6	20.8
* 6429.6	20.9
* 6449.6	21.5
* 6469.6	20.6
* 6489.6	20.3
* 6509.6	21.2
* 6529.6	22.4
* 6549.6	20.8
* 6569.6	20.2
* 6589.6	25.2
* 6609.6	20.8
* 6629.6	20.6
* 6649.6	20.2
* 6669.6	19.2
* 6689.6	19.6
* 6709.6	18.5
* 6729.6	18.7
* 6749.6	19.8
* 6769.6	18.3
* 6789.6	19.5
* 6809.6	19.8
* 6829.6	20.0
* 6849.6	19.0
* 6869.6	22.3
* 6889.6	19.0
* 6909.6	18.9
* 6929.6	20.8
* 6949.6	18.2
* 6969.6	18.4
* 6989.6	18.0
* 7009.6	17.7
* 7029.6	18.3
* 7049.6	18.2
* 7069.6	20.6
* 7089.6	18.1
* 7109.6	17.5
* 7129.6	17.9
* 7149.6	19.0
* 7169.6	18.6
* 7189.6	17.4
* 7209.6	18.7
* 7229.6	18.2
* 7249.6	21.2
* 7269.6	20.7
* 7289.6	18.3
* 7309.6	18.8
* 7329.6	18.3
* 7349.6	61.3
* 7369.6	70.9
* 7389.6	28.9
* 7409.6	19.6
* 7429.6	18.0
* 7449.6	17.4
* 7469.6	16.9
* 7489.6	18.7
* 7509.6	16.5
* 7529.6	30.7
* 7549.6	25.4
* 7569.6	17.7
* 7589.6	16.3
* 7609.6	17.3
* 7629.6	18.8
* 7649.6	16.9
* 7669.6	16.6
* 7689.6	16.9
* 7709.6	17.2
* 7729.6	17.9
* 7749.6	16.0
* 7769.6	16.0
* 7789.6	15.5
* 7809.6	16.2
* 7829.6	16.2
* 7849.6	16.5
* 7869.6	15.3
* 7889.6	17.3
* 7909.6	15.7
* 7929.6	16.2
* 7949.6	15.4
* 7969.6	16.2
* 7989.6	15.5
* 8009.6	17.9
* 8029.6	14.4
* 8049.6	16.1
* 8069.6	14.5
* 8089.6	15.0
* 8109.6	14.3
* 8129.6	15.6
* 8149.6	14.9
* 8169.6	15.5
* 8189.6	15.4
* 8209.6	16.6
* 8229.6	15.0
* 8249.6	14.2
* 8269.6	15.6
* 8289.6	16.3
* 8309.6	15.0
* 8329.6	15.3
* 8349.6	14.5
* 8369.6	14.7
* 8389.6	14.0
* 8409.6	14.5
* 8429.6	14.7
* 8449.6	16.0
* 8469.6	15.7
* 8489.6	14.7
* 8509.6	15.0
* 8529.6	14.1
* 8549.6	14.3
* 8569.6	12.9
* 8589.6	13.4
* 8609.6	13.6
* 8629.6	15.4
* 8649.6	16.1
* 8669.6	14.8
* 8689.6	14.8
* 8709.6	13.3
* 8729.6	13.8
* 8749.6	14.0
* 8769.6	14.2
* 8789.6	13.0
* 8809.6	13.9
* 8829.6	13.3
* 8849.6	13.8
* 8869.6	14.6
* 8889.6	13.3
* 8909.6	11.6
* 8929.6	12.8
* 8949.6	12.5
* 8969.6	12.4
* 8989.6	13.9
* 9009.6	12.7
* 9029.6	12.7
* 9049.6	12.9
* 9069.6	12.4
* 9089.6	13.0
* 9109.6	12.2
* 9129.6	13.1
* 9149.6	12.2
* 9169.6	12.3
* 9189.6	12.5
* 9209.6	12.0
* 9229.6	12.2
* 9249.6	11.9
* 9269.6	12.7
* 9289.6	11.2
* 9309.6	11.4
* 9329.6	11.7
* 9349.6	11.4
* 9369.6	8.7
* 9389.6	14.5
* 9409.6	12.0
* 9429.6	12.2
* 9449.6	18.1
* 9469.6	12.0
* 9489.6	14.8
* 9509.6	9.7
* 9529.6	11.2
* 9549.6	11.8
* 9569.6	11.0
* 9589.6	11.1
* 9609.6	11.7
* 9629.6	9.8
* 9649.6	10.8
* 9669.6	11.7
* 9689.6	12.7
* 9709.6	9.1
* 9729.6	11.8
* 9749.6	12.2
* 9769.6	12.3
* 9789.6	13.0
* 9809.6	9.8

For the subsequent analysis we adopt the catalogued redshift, 0.121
